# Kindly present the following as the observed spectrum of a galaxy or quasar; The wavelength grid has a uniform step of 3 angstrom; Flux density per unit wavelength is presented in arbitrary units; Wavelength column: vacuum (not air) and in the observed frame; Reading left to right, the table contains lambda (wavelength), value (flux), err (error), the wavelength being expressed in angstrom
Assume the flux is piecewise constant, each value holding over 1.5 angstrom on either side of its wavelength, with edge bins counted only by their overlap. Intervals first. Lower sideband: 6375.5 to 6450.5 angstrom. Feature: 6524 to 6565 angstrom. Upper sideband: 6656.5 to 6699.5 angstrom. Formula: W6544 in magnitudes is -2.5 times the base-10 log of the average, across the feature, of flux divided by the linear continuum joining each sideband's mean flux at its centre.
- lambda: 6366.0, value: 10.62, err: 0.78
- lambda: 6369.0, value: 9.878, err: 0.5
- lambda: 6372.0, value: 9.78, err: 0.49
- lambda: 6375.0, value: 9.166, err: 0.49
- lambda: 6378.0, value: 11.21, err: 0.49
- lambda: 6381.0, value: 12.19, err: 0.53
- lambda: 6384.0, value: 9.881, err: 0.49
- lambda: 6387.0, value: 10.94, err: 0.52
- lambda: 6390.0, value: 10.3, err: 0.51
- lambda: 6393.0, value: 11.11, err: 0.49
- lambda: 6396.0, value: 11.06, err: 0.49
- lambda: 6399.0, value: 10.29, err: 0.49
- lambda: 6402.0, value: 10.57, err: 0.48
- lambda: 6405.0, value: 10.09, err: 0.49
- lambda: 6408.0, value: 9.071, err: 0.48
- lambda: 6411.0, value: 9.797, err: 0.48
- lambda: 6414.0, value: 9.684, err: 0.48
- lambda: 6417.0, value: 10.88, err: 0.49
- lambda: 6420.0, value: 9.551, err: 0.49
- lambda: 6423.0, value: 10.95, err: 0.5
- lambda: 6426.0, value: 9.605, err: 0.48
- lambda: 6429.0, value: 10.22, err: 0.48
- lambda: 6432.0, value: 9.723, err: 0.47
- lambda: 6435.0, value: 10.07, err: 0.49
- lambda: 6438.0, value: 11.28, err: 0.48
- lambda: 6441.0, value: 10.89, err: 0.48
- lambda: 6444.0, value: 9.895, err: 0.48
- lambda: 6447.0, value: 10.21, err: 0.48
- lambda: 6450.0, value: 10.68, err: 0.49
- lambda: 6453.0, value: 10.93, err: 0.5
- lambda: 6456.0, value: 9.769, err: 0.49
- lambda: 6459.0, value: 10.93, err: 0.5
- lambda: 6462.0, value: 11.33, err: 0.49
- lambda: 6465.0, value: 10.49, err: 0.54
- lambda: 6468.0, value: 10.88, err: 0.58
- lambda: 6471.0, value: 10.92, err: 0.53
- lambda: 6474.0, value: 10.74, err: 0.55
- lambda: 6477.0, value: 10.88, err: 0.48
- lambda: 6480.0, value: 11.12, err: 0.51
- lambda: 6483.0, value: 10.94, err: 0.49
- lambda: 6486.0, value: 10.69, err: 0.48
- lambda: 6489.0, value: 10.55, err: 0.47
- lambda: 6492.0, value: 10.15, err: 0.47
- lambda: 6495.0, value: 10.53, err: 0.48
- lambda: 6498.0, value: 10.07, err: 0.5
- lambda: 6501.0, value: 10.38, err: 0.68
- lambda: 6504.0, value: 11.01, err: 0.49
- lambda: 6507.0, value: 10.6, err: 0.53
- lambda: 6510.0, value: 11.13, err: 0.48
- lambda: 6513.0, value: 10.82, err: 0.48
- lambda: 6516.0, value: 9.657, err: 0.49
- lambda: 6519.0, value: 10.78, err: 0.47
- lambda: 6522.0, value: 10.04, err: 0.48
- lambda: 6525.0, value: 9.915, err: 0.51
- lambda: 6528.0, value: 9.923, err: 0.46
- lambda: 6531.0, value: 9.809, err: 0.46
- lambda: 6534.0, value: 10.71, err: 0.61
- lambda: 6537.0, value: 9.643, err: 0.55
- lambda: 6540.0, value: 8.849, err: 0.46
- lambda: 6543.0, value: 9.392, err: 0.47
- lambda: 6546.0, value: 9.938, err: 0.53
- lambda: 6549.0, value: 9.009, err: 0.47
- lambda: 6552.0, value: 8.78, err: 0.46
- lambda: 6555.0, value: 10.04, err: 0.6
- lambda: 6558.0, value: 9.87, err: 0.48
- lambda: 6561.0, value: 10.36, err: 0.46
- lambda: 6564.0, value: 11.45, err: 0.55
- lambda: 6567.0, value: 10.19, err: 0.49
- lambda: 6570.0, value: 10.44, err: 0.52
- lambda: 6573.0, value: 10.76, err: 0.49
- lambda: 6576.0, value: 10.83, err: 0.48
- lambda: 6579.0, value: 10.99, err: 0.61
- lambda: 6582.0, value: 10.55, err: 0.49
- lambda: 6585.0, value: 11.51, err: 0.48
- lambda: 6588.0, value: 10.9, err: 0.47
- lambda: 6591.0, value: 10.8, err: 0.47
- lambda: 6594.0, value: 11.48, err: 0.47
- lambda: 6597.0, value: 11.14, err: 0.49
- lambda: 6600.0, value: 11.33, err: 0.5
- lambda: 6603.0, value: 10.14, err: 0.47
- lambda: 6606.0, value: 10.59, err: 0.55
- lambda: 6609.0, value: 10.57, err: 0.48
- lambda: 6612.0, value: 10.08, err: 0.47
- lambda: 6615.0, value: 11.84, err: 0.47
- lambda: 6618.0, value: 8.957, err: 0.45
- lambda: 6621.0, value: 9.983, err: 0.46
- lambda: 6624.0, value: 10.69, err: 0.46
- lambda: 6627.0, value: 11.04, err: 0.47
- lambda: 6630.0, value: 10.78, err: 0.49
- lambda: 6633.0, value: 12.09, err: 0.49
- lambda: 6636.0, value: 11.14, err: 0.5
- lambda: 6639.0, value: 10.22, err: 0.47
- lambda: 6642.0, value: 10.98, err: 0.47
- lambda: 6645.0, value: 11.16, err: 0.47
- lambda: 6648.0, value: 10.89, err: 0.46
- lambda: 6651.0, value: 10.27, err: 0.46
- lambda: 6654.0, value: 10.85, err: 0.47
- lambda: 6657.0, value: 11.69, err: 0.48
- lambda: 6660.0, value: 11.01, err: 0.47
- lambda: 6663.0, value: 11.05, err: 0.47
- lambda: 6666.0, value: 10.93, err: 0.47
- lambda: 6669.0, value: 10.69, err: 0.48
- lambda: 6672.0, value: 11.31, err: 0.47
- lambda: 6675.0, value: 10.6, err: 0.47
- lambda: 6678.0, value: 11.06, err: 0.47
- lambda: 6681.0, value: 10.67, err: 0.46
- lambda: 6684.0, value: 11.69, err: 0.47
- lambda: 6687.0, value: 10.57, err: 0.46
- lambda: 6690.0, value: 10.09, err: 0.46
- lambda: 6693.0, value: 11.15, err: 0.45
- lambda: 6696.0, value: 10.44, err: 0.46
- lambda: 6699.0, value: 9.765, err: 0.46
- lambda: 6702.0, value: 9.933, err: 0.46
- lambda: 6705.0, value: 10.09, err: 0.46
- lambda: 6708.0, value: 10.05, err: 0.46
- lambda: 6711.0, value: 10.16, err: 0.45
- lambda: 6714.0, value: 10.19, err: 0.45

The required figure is 0.09 mag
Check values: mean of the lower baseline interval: 10.4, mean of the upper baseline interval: 10.9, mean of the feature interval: 9.81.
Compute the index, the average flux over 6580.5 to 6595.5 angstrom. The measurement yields 11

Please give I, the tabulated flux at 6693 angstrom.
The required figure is 11.15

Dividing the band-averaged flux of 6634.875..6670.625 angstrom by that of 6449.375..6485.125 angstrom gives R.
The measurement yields 1.0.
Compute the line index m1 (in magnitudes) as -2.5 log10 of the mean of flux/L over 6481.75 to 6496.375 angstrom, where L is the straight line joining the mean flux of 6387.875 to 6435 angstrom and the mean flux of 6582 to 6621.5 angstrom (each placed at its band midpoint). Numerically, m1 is -0.016 mag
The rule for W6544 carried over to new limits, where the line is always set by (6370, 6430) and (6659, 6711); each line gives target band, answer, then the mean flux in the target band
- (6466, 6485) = -0.05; 10.9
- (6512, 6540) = 0.04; 10.1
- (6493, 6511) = -0.02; 10.6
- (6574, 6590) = -0.04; 10.9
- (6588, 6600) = -0.06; 11.1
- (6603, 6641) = -0.01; 10.6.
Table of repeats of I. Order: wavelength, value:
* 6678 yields 11.06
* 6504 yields 11.01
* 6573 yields 10.76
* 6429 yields 10.22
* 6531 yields 9.809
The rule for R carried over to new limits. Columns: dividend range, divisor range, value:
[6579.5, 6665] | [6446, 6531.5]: 1.03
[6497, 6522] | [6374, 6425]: 1.01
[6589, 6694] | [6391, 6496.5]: 1.04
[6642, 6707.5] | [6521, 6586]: 1.06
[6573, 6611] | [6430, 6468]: 1.03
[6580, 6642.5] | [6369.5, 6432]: 1.05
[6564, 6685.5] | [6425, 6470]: 1.04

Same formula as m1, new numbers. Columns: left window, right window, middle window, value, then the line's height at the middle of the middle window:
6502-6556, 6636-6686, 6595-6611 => -0.02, 10.5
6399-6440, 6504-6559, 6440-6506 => -0.06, 10.1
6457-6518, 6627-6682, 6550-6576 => 0.06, 10.8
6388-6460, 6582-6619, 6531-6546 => 0.10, 10.6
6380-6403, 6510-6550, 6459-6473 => -0.06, 10.3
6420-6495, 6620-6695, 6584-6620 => 0.01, 10.8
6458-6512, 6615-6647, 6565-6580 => 0.01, 10.8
